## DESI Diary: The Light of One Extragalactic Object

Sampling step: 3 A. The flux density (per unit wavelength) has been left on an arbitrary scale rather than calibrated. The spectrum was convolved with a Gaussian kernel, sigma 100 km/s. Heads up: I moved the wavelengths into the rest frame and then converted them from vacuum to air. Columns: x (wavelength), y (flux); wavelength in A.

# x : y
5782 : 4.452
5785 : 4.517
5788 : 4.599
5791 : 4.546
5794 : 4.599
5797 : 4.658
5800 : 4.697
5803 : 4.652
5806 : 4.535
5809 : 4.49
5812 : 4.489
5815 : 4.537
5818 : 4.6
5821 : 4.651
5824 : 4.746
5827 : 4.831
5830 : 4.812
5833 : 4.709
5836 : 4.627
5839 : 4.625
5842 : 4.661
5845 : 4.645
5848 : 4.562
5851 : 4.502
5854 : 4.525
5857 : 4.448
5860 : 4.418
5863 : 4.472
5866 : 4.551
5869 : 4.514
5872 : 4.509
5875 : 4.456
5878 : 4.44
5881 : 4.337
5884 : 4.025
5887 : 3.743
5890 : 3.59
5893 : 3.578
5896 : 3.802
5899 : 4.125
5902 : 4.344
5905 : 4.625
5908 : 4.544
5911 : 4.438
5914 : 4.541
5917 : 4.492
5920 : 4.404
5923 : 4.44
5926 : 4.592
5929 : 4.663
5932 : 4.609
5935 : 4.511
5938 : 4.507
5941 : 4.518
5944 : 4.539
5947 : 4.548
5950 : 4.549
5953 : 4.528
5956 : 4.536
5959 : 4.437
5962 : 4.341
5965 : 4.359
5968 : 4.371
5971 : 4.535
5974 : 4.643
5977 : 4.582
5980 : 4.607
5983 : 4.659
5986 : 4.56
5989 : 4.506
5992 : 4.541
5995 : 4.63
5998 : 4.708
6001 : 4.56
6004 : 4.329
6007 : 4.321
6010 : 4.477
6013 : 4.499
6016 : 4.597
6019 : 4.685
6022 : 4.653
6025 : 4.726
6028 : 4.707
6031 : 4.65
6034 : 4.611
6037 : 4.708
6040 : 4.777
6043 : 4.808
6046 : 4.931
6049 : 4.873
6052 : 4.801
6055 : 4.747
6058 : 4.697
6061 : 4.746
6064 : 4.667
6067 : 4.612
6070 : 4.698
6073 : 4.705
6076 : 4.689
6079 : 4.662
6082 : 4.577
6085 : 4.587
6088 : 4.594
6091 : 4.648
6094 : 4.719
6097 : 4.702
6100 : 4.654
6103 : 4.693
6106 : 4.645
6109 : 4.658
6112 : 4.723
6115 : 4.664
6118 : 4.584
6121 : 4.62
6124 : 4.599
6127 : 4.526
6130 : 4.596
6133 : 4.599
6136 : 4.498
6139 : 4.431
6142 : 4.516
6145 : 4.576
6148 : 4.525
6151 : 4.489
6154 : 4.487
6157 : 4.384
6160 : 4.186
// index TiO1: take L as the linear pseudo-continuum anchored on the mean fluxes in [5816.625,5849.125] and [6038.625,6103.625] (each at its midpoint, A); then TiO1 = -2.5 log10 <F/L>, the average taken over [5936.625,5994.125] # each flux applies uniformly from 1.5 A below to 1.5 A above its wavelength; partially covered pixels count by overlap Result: 0.04 mag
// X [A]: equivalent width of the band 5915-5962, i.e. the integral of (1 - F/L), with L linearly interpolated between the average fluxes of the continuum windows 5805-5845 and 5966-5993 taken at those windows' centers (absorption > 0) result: 0.6 A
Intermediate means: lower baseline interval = 4.64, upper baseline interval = 4.55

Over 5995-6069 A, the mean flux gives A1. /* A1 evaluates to 4.66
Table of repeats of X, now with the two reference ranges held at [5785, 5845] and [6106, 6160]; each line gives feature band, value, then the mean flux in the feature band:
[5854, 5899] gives 3.9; 4.21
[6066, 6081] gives -0.4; 4.67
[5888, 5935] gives 2.9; 4.32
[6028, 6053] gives -1.0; 4.77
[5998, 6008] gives 0.3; 4.45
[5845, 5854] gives 0.1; 4.55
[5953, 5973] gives 0.7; 4.44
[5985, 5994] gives 0.1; 4.54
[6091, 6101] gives -0.3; 4.69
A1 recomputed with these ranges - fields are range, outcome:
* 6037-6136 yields 4.68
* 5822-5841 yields 4.72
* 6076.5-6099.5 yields 4.64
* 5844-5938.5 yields 4.37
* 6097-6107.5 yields 4.67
